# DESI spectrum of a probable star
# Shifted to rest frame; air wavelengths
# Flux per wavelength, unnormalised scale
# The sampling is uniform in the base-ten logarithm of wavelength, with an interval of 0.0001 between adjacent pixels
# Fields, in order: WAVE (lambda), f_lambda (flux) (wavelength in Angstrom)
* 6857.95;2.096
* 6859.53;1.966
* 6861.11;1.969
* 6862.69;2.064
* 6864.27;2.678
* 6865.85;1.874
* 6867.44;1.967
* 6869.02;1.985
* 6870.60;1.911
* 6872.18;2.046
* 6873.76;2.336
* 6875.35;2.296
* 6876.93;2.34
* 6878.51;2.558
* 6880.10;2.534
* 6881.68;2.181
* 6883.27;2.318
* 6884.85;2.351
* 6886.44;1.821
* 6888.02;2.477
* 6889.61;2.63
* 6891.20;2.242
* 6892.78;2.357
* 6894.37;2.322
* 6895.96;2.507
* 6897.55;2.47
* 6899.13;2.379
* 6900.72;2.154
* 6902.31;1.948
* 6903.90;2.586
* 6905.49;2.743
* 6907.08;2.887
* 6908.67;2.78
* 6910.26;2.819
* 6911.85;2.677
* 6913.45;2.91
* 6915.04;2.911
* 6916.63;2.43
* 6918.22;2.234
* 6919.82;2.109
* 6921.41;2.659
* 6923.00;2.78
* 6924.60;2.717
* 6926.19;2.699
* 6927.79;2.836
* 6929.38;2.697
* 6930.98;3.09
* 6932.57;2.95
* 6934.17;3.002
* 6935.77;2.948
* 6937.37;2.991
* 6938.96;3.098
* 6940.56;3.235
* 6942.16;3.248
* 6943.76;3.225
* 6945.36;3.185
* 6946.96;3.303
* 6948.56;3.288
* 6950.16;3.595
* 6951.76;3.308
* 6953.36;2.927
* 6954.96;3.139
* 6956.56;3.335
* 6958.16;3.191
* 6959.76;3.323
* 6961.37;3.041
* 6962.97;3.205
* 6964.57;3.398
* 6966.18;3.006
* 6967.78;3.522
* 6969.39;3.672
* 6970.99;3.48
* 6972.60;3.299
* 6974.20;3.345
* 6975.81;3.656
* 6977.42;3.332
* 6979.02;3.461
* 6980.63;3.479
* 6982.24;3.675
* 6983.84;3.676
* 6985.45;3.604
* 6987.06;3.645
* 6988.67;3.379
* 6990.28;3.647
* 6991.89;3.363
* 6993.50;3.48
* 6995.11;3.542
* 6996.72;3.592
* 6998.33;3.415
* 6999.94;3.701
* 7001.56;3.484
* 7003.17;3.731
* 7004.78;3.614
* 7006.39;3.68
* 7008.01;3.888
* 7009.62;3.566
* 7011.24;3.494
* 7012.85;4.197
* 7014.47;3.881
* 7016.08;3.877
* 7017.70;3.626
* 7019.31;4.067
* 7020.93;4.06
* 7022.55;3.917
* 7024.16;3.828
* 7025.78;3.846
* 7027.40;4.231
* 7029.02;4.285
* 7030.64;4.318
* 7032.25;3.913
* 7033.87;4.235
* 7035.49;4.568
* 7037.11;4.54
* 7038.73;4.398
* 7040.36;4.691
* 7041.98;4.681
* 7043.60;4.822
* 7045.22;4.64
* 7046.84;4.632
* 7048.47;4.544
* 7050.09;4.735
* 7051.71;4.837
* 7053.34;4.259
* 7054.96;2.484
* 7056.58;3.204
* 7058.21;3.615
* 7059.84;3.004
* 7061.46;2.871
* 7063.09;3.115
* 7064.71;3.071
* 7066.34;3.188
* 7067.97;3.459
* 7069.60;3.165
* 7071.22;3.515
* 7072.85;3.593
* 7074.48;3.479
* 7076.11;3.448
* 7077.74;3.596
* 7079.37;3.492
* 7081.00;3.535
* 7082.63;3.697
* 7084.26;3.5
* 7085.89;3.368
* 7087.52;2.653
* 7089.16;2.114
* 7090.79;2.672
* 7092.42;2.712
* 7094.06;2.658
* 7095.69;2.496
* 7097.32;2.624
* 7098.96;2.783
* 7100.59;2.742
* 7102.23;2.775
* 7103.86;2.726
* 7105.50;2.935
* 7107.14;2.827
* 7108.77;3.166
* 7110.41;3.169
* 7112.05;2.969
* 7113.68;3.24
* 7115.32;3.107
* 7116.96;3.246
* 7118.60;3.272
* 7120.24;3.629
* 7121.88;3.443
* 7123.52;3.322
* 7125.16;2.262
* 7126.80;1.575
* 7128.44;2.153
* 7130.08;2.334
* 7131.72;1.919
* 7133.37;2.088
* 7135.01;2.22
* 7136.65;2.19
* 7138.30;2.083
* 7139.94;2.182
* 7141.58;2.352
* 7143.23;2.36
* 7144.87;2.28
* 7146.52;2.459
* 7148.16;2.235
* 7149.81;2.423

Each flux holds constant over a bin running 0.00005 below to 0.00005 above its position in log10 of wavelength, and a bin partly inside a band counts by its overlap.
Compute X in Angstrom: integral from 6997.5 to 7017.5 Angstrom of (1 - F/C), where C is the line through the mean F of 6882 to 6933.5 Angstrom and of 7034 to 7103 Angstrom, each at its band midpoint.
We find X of -3.50 Angstrom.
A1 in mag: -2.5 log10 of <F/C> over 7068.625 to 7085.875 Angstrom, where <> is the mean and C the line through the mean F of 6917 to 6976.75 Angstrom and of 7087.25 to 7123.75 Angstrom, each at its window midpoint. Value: -0.18 mag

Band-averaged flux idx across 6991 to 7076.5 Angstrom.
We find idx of 3.84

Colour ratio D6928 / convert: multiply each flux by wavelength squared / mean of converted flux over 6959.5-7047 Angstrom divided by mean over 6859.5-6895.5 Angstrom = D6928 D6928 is 1.76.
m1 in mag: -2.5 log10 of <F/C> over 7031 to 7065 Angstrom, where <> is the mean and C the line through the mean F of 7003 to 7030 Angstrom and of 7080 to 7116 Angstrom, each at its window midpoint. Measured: -0.15 mag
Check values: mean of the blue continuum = 3.88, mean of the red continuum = 2.93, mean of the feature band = 4.06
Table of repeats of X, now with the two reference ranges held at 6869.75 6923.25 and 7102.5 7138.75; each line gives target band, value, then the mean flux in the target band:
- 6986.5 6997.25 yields -4.04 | 3.52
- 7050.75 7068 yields -4.79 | 3.38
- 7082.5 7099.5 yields -0.77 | 2.81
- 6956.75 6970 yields -4.06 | 3.29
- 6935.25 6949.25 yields -3.83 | 3.17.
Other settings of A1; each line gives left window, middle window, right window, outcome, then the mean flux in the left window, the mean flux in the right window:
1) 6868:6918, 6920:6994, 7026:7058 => 0.00 mag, 2.41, 4.29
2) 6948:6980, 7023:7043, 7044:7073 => -0.20 mag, 3.33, 3.68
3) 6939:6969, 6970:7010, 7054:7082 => -0.09 mag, 3.25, 3.29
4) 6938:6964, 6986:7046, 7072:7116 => -0.25 mag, 3.23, 3.04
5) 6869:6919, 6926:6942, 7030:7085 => -0.08 mag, 2.42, 3.85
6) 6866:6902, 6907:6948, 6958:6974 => -0.01 mag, 2.27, 3.32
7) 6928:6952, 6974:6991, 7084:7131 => -0.16 mag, 3.13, 2.83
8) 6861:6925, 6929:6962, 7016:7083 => -0.09 mag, 2.39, 3.88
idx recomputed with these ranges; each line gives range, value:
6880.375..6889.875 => 2.29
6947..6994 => 3.39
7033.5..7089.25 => 3.75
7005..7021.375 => 3.82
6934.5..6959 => 3.2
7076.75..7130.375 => 2.94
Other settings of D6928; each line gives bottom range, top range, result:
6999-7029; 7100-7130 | 0.78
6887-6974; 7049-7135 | 1.11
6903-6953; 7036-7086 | 1.36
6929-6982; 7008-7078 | 1.23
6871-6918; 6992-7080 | 1.63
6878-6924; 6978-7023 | 1.52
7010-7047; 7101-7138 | 0.67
